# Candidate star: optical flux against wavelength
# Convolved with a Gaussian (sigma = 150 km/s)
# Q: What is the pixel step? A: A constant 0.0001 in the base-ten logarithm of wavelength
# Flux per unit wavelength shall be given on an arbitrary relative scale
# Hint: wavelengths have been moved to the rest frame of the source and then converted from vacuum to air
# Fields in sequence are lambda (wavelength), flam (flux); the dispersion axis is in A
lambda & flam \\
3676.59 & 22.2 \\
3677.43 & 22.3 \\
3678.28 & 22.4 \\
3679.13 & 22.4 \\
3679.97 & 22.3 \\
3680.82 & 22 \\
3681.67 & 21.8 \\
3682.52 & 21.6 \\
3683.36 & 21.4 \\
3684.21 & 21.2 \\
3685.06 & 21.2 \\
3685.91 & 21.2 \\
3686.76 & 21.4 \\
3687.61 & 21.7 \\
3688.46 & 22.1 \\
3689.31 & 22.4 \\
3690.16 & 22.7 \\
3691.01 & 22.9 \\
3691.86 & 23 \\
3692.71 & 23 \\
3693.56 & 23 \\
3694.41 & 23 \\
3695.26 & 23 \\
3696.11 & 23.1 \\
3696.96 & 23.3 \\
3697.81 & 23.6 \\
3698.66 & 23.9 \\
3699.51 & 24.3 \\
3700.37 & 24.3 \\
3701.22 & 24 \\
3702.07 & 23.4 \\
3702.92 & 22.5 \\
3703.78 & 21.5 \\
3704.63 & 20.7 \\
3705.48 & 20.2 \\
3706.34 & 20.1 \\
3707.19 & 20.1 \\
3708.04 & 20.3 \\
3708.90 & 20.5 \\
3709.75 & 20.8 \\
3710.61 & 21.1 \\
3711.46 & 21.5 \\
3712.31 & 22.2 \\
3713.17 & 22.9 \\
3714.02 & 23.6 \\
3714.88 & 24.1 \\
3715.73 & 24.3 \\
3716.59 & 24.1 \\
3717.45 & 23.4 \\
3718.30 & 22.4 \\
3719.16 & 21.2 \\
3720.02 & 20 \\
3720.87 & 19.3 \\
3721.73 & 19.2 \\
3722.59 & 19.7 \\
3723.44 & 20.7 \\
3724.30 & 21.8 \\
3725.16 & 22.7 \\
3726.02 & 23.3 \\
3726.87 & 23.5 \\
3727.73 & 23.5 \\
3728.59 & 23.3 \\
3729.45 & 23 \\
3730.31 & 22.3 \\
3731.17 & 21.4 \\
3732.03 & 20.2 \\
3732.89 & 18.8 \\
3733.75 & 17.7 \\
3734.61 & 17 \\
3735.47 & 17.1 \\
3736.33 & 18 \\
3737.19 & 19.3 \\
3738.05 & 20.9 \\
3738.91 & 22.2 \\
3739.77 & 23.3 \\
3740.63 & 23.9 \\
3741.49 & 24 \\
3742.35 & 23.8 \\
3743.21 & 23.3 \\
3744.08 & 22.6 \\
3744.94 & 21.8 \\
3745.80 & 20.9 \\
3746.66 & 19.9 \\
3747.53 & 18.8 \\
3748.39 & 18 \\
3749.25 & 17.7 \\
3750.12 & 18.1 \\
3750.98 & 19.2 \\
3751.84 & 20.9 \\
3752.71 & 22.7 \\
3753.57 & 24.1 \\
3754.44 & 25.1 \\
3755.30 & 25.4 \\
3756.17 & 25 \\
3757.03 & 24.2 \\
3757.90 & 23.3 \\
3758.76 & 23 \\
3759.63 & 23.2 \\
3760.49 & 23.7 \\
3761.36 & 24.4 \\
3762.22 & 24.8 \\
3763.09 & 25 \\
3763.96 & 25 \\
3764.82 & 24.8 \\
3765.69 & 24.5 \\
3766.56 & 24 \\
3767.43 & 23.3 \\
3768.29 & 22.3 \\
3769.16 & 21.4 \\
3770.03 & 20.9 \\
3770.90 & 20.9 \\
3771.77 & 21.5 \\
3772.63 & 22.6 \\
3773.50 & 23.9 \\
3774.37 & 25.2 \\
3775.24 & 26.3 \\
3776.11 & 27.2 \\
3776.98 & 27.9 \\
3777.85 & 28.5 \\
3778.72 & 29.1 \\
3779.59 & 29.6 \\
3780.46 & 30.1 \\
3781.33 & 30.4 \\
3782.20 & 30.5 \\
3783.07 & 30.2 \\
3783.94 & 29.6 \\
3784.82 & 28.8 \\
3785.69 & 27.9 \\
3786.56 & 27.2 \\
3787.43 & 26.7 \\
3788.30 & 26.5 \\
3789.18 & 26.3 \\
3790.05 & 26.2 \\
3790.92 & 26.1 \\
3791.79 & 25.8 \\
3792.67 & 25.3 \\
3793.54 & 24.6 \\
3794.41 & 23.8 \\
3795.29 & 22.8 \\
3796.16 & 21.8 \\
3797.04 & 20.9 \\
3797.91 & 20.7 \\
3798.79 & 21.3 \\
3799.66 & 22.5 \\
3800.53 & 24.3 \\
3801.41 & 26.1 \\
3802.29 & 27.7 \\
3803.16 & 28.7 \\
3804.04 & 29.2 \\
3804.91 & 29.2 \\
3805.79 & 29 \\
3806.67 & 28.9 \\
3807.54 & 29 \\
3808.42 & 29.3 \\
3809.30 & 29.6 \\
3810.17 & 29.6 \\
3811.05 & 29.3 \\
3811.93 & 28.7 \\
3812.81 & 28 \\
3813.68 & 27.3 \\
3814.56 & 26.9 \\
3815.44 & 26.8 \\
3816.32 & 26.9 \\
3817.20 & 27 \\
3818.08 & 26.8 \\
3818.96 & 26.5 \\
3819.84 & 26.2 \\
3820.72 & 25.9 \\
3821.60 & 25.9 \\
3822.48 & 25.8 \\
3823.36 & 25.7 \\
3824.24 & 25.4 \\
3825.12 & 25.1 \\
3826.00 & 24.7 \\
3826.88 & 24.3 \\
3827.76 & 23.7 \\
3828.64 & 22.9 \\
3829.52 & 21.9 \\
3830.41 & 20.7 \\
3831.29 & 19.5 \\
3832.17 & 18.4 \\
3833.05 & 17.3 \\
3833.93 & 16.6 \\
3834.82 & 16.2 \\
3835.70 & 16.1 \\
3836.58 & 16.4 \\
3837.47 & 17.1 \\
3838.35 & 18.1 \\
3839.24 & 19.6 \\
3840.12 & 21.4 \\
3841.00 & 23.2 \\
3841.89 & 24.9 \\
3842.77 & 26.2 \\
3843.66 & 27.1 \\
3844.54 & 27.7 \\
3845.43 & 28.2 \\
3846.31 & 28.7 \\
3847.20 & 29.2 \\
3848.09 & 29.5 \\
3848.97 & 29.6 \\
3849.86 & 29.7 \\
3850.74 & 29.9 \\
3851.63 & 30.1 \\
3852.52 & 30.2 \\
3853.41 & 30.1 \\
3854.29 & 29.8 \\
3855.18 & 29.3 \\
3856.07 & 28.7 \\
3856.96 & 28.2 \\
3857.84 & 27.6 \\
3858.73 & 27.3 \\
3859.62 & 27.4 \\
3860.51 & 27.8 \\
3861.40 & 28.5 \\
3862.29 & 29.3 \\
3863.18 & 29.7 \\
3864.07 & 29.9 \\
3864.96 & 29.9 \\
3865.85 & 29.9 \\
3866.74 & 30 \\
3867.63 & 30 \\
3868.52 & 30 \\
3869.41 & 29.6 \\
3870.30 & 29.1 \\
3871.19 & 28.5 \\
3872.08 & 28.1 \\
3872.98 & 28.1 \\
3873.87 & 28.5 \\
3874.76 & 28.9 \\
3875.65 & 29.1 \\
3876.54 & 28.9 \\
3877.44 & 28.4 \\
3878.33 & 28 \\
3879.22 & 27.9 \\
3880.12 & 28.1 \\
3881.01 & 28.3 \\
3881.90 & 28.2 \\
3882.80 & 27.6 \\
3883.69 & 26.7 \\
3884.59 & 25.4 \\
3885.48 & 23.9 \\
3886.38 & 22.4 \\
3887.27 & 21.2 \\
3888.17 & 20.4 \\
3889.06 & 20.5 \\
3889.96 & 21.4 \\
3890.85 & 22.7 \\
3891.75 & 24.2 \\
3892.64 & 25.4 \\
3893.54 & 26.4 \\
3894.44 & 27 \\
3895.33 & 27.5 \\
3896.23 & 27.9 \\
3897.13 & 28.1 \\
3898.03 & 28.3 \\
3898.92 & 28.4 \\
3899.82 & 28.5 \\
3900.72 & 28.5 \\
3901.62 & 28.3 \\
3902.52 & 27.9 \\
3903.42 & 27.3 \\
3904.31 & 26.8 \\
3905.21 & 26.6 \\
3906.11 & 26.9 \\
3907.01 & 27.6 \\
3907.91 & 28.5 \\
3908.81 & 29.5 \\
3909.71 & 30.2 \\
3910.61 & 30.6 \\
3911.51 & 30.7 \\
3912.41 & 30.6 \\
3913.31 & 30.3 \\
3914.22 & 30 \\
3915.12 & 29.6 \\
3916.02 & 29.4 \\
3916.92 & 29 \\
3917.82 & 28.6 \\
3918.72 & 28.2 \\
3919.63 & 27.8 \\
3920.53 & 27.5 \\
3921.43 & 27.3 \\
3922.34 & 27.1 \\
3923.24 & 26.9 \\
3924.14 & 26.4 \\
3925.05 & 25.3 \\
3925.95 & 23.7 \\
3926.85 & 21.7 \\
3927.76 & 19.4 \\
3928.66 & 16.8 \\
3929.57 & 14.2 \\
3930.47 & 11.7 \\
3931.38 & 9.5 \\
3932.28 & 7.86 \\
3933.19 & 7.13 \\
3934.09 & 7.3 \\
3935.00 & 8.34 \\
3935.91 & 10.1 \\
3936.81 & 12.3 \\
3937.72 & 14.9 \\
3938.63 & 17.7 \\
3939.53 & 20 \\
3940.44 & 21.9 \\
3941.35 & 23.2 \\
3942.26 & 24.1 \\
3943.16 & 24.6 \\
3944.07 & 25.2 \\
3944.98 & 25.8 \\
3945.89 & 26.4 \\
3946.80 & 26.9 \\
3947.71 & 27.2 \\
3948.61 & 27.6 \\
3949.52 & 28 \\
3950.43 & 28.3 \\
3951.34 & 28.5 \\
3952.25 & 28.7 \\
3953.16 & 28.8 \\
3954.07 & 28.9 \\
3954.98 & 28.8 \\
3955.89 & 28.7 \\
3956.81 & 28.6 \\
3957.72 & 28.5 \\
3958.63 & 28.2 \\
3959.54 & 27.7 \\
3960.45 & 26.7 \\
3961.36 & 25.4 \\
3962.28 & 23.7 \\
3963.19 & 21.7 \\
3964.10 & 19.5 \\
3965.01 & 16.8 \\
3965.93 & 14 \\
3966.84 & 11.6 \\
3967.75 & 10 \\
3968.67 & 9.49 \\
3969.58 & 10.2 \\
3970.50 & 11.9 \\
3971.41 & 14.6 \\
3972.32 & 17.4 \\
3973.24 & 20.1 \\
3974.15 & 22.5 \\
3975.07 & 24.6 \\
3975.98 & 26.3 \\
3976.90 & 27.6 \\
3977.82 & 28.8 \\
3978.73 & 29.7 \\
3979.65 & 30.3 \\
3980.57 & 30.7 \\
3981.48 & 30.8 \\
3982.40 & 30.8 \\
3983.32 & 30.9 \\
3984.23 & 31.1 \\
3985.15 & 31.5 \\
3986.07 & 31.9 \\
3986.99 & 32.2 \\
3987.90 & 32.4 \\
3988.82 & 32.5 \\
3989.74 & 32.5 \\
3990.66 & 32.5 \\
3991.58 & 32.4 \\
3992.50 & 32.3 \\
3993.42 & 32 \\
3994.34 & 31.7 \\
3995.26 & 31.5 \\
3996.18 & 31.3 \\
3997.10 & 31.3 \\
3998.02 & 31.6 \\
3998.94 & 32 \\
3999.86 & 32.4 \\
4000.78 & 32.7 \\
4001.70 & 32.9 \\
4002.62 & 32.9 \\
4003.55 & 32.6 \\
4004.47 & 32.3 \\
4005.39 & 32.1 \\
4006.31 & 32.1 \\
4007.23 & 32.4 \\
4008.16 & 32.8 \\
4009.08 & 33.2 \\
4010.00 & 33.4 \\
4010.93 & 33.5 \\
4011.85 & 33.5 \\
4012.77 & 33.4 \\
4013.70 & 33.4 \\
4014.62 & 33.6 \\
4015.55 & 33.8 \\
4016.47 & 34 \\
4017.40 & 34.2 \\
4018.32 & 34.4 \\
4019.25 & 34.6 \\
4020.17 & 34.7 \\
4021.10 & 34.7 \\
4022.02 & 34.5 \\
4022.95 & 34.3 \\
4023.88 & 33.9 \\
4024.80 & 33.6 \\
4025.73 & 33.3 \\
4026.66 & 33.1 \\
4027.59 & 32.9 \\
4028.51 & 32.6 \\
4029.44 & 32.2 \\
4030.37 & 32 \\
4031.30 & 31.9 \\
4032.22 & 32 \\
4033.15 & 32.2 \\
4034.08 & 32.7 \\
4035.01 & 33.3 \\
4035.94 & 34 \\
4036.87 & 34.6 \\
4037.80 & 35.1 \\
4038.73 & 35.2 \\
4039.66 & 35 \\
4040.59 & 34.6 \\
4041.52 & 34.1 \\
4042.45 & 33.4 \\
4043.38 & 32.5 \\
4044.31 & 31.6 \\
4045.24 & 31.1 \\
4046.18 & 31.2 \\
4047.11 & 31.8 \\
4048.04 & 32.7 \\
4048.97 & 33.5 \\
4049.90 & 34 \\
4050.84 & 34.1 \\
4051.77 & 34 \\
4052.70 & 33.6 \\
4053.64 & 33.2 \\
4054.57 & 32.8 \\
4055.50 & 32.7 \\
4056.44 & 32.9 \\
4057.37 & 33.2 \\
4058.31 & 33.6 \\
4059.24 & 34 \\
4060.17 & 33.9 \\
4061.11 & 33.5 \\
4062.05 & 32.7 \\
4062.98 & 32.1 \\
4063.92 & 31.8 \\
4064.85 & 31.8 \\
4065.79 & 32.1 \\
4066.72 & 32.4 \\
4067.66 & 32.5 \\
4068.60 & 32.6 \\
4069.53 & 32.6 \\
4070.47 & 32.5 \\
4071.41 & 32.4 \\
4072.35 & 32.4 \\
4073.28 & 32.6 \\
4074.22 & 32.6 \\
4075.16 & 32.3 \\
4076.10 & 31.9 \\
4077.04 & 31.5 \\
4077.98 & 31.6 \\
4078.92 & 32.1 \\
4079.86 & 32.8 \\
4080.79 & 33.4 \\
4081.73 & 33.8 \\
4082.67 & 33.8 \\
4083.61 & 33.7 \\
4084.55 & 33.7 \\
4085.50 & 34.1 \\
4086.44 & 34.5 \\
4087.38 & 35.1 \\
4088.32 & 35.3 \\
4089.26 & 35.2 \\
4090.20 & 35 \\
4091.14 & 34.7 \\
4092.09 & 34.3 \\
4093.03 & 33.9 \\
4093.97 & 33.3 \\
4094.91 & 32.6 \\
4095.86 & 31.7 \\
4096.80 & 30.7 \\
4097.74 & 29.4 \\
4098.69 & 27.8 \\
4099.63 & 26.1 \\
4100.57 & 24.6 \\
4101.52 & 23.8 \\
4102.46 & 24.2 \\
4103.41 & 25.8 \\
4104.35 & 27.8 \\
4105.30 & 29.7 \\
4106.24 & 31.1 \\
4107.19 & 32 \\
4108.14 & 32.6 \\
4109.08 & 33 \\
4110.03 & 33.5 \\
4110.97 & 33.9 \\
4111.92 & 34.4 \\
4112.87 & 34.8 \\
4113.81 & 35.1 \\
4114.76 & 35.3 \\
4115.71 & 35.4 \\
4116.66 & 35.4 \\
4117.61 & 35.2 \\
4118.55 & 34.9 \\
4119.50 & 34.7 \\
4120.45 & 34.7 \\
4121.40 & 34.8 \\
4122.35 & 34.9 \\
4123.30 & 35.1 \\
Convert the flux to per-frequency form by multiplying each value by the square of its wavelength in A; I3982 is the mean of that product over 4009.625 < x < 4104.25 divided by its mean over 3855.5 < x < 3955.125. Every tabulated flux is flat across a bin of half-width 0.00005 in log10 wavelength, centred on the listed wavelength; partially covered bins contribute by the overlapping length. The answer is 1.4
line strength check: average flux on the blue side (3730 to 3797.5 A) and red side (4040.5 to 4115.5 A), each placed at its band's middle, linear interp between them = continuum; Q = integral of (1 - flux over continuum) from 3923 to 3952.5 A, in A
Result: 8.7 A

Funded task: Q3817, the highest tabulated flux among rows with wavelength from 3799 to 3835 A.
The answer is 29.6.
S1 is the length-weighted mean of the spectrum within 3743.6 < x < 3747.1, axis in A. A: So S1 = 21.3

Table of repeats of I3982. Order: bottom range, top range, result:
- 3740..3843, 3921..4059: 1.28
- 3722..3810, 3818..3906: 1.14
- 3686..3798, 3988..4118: 1.66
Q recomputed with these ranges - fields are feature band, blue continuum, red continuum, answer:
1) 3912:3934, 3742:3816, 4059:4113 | 4.22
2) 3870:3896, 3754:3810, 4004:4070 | 2.20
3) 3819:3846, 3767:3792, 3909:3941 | 2.38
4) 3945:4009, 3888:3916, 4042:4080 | 5.55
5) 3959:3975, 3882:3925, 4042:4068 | 6.19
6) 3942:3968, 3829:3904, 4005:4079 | 4.15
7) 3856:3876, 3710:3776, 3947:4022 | -2.74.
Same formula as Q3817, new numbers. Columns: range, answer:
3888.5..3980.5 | 30.7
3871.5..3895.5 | 29.1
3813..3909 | 30.2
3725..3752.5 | 24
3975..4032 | 34.7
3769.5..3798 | 30.5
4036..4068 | 35.2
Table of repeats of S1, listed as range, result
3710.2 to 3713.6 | 22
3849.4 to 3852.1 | 29.9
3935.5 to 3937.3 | 11.3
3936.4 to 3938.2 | 13.6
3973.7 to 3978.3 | 26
